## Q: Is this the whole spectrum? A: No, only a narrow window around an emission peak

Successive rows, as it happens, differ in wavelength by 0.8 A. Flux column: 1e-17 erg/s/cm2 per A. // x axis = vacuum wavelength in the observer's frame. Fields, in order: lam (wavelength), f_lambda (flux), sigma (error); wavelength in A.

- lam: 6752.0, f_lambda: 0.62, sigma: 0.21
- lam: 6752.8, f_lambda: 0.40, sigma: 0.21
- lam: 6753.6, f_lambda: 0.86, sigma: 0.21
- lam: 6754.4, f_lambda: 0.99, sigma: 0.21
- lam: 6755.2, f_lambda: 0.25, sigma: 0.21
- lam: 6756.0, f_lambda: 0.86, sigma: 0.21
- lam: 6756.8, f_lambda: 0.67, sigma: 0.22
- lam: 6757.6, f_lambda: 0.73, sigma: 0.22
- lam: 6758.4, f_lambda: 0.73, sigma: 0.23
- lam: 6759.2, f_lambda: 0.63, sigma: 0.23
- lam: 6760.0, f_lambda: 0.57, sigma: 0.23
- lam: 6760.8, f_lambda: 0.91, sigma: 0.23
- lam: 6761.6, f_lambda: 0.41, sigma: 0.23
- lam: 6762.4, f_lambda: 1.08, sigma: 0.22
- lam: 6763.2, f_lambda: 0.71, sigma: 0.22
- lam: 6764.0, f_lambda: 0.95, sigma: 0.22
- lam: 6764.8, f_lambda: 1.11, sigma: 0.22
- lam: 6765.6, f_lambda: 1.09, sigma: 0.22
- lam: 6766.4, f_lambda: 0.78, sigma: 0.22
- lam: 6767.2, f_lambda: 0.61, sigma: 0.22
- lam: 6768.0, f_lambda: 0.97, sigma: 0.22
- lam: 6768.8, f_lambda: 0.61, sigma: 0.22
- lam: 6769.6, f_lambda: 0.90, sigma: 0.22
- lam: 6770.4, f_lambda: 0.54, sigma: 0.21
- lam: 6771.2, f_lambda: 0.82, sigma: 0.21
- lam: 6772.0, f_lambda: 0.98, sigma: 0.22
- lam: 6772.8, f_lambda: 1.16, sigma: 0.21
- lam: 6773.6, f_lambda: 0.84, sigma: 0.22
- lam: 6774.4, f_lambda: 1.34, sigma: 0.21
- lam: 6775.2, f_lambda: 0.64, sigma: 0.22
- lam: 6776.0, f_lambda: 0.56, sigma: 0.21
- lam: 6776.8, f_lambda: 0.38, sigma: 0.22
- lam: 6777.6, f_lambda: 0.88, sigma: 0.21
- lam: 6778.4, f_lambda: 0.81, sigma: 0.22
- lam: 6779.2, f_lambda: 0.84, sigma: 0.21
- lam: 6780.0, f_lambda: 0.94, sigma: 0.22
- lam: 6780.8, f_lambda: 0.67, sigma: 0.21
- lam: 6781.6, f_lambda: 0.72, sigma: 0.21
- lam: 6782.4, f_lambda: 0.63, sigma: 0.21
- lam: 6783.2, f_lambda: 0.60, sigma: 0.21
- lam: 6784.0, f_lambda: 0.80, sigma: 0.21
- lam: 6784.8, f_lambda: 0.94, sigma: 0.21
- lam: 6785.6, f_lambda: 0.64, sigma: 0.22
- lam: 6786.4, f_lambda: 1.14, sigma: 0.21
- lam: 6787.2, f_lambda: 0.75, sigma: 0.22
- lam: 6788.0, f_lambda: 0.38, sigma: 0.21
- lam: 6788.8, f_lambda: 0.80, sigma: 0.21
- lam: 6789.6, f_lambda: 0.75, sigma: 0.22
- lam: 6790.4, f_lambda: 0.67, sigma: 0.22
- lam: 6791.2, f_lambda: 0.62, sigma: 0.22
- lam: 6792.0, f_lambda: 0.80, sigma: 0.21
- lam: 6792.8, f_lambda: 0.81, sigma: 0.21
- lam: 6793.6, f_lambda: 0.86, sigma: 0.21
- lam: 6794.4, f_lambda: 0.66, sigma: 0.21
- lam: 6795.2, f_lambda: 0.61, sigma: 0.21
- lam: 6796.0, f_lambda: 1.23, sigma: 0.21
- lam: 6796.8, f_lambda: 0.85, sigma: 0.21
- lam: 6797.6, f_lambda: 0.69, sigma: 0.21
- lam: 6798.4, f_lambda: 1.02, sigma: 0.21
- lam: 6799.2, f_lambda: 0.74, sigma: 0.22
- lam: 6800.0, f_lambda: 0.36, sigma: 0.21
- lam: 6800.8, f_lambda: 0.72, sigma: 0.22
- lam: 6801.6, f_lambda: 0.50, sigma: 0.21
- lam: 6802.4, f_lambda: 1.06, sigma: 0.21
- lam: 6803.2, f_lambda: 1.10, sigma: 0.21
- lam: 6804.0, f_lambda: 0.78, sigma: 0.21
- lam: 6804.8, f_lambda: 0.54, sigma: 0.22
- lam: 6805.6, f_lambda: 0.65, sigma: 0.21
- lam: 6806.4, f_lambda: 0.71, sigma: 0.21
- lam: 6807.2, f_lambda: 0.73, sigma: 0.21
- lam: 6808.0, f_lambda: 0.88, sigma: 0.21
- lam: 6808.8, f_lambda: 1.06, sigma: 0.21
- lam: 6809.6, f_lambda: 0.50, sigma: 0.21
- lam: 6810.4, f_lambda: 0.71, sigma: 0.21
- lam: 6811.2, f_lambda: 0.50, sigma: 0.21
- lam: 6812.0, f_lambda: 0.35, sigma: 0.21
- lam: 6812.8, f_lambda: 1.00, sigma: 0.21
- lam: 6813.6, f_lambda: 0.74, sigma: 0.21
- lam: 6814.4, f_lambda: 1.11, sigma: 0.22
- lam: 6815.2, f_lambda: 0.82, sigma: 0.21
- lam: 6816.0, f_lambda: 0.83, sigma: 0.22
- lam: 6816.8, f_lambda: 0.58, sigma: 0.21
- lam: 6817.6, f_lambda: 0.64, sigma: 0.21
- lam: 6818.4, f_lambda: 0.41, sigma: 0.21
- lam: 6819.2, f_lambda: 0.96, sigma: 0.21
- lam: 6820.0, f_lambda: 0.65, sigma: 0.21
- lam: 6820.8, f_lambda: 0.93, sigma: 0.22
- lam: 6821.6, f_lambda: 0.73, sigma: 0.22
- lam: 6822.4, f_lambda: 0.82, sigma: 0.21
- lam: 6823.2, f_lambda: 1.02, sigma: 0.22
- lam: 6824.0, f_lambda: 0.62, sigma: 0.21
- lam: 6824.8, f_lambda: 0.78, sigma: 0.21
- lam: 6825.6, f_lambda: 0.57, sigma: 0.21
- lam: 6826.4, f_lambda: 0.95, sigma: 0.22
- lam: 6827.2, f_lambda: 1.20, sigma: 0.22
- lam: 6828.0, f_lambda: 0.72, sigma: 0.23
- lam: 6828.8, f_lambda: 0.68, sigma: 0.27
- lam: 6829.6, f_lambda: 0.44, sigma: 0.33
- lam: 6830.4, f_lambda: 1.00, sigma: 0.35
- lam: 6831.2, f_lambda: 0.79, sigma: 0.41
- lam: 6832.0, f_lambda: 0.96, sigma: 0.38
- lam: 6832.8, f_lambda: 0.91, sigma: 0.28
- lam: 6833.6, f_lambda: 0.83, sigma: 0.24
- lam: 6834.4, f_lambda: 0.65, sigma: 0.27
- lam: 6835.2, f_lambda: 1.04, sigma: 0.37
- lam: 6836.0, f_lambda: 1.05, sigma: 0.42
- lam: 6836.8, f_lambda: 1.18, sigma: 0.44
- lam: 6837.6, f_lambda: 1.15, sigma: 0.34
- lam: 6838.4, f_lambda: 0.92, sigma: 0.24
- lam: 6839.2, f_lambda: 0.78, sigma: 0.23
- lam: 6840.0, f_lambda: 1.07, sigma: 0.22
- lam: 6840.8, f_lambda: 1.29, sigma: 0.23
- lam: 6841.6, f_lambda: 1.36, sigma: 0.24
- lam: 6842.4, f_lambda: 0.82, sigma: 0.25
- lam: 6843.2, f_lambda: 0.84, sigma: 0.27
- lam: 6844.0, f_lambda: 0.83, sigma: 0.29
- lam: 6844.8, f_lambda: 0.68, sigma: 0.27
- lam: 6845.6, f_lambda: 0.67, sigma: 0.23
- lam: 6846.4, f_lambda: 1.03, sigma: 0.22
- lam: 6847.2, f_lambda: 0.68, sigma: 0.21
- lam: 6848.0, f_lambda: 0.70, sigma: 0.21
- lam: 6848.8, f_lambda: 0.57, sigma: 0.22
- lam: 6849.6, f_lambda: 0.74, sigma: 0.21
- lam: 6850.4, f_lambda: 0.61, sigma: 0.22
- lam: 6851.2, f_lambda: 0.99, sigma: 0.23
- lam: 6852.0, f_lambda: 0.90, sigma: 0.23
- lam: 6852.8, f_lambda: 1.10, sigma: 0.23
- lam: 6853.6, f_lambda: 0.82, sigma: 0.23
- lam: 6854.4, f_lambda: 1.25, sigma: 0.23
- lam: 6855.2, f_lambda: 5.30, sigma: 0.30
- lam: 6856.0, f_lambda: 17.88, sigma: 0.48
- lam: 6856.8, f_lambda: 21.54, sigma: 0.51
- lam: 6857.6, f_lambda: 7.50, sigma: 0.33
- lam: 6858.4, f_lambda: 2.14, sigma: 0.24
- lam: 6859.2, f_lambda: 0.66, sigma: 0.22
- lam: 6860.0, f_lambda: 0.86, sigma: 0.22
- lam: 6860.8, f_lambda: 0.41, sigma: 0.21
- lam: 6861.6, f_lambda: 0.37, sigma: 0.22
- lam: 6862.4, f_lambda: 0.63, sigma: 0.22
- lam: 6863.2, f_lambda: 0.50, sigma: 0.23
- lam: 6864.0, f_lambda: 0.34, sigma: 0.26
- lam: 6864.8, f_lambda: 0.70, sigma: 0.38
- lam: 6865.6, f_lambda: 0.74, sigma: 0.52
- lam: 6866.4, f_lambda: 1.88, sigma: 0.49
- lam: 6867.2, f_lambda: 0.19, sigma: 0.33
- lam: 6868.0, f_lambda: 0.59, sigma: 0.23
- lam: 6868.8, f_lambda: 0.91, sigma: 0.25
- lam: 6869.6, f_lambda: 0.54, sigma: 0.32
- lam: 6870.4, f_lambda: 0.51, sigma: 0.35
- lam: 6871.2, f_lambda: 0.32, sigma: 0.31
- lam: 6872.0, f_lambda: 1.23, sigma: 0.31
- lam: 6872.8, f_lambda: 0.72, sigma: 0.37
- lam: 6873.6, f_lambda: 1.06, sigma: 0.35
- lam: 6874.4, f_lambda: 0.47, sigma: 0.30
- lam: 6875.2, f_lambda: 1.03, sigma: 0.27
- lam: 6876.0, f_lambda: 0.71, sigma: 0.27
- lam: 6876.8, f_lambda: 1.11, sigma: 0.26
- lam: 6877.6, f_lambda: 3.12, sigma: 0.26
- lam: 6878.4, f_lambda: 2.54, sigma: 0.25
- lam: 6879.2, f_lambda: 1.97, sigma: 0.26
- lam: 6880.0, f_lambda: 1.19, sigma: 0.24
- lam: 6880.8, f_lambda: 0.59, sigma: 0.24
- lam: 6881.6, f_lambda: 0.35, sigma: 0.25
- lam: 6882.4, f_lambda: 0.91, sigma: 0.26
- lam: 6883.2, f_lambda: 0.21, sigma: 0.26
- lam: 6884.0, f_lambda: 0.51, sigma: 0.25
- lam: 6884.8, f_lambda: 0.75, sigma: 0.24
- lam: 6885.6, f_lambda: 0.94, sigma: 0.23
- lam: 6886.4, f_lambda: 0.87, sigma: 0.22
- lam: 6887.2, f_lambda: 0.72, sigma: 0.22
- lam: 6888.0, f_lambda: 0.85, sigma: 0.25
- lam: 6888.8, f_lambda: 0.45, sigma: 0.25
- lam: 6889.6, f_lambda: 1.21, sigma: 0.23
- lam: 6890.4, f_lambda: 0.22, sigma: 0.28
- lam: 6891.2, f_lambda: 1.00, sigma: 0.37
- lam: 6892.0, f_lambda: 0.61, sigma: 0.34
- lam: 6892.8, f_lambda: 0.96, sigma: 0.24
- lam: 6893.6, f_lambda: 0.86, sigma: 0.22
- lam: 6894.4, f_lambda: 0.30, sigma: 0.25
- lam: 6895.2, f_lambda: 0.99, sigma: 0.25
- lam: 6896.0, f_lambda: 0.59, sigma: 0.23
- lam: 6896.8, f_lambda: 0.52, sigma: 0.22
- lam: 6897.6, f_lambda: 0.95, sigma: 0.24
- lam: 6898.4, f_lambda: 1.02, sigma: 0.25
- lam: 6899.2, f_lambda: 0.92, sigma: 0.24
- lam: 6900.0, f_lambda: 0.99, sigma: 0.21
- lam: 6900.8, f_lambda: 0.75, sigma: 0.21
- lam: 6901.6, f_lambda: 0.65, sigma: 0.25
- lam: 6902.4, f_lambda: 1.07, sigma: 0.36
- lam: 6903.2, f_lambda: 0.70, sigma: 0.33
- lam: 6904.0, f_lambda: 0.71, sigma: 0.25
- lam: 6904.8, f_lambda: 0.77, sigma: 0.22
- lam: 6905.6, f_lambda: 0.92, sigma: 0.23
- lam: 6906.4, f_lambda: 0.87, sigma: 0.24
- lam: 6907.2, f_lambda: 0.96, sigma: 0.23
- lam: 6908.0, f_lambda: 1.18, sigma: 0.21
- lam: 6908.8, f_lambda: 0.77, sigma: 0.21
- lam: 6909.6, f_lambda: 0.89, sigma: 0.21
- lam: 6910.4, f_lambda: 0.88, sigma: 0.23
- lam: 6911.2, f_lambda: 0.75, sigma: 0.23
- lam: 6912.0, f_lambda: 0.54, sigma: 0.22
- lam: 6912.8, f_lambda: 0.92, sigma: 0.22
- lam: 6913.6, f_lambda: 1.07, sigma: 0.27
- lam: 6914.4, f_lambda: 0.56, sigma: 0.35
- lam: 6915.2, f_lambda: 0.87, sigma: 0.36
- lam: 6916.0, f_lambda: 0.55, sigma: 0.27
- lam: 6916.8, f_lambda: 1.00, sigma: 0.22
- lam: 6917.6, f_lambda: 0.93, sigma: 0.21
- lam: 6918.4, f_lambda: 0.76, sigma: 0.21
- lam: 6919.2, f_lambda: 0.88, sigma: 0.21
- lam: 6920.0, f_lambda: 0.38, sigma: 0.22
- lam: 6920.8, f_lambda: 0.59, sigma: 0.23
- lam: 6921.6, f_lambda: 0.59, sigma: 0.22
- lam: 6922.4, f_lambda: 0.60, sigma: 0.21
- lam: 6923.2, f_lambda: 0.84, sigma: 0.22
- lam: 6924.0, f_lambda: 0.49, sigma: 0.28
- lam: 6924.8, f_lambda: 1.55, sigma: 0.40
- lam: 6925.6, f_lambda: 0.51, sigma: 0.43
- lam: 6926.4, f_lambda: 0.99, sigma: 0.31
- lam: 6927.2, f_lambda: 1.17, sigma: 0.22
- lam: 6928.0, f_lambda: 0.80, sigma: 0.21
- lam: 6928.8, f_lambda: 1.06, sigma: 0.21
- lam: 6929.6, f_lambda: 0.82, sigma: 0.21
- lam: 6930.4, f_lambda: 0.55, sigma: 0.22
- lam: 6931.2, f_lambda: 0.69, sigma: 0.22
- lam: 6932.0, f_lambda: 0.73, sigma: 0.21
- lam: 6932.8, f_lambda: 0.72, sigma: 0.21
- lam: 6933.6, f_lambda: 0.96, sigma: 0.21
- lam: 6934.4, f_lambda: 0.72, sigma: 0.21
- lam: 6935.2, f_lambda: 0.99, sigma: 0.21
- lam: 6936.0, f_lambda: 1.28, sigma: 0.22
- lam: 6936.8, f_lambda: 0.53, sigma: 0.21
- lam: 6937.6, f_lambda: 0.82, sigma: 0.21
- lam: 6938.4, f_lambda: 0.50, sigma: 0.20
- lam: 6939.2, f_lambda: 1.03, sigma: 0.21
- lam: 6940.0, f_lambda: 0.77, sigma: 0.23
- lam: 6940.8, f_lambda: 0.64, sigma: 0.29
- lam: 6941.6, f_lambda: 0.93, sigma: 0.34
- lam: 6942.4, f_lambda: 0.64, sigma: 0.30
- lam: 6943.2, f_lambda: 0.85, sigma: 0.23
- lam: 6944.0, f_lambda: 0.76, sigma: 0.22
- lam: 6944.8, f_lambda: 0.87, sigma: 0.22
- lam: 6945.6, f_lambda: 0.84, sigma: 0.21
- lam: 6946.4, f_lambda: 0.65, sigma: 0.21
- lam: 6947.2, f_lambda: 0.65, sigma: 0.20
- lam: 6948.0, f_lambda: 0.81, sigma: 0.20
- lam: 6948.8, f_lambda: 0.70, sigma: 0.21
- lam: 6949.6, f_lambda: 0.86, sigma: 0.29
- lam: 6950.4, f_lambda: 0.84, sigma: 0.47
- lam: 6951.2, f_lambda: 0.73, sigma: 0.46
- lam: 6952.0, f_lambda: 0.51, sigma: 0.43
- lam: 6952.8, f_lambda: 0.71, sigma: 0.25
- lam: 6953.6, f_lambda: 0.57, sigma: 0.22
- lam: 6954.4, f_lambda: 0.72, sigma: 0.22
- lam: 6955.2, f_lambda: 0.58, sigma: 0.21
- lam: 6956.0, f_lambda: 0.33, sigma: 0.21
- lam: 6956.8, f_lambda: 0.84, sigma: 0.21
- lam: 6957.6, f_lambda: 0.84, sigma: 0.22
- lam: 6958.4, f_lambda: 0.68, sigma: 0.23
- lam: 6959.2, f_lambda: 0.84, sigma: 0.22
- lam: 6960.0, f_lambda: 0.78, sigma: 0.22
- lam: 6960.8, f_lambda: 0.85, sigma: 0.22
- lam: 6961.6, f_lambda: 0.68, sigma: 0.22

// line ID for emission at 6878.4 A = [N II] 6583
